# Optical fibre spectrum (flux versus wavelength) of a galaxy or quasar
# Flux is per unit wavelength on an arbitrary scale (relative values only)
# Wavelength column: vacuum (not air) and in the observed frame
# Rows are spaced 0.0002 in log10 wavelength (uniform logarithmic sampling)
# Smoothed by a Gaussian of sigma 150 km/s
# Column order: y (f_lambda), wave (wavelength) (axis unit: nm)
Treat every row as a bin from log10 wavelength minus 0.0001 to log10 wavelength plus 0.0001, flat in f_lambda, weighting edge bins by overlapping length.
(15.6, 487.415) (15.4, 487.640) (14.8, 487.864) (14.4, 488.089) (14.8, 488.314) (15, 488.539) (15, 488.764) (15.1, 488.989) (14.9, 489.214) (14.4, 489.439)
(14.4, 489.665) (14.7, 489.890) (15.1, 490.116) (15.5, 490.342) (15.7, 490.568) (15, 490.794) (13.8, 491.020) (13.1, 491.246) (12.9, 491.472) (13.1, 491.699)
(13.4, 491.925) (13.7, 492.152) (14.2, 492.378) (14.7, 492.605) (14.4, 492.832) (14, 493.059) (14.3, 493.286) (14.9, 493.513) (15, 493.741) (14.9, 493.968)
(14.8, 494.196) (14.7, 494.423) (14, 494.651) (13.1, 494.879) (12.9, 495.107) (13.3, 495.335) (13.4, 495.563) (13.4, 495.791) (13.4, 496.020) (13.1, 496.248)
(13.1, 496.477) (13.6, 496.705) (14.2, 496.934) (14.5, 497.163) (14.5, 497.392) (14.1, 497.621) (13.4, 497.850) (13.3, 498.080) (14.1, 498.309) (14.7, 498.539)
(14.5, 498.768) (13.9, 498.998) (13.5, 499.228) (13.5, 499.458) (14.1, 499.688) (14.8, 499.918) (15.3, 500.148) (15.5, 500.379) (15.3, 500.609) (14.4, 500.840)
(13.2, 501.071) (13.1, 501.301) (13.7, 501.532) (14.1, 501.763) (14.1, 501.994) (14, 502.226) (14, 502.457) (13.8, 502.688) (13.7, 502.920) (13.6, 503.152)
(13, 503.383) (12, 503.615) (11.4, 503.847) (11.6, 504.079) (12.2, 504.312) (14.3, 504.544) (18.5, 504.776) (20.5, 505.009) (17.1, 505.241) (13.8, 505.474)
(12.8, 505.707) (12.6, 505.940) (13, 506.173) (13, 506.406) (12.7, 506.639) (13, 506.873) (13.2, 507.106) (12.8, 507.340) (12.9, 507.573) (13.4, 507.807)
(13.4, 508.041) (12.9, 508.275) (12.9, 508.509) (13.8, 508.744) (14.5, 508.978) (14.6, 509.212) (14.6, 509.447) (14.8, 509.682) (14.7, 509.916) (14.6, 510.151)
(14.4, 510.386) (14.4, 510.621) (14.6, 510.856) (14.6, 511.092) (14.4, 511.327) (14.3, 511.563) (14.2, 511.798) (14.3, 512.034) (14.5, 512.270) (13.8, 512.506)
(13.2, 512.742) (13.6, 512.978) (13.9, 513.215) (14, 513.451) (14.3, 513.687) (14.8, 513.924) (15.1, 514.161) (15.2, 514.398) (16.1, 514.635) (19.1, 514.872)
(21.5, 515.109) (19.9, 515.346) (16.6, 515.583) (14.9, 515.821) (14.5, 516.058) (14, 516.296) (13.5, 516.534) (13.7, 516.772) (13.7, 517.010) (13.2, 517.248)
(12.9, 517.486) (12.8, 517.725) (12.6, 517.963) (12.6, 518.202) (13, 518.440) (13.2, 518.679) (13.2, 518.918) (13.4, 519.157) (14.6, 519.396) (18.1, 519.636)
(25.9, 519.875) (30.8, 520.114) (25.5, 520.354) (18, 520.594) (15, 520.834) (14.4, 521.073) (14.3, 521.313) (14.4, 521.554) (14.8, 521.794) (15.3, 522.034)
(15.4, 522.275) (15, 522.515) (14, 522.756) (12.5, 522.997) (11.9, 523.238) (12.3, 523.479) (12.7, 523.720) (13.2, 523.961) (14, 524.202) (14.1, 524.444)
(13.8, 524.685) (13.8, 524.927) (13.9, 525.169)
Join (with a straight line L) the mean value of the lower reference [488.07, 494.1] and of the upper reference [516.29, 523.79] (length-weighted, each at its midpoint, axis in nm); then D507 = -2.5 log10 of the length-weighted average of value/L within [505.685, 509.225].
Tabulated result 0.13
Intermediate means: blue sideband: 14.5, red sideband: 15.2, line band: 13.2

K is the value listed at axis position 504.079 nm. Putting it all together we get 11.6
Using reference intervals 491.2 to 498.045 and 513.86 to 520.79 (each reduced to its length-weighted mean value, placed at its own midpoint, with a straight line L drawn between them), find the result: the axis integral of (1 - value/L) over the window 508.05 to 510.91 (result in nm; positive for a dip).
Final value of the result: 0.23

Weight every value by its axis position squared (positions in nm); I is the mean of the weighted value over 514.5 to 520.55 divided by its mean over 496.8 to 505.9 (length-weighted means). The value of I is 1.2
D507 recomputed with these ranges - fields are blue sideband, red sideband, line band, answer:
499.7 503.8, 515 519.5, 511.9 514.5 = 0.003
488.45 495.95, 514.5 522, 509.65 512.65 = 0.087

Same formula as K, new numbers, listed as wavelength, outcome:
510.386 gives 14.4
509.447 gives 14.6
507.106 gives 13.2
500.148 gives 15.3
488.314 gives 14.8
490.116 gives 15.1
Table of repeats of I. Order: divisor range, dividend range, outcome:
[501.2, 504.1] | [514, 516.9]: 1.28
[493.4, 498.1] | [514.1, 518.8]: 1.16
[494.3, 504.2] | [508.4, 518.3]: 1.12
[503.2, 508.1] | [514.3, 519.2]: 1.13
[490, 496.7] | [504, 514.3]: 1.07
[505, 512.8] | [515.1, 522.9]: 1.18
